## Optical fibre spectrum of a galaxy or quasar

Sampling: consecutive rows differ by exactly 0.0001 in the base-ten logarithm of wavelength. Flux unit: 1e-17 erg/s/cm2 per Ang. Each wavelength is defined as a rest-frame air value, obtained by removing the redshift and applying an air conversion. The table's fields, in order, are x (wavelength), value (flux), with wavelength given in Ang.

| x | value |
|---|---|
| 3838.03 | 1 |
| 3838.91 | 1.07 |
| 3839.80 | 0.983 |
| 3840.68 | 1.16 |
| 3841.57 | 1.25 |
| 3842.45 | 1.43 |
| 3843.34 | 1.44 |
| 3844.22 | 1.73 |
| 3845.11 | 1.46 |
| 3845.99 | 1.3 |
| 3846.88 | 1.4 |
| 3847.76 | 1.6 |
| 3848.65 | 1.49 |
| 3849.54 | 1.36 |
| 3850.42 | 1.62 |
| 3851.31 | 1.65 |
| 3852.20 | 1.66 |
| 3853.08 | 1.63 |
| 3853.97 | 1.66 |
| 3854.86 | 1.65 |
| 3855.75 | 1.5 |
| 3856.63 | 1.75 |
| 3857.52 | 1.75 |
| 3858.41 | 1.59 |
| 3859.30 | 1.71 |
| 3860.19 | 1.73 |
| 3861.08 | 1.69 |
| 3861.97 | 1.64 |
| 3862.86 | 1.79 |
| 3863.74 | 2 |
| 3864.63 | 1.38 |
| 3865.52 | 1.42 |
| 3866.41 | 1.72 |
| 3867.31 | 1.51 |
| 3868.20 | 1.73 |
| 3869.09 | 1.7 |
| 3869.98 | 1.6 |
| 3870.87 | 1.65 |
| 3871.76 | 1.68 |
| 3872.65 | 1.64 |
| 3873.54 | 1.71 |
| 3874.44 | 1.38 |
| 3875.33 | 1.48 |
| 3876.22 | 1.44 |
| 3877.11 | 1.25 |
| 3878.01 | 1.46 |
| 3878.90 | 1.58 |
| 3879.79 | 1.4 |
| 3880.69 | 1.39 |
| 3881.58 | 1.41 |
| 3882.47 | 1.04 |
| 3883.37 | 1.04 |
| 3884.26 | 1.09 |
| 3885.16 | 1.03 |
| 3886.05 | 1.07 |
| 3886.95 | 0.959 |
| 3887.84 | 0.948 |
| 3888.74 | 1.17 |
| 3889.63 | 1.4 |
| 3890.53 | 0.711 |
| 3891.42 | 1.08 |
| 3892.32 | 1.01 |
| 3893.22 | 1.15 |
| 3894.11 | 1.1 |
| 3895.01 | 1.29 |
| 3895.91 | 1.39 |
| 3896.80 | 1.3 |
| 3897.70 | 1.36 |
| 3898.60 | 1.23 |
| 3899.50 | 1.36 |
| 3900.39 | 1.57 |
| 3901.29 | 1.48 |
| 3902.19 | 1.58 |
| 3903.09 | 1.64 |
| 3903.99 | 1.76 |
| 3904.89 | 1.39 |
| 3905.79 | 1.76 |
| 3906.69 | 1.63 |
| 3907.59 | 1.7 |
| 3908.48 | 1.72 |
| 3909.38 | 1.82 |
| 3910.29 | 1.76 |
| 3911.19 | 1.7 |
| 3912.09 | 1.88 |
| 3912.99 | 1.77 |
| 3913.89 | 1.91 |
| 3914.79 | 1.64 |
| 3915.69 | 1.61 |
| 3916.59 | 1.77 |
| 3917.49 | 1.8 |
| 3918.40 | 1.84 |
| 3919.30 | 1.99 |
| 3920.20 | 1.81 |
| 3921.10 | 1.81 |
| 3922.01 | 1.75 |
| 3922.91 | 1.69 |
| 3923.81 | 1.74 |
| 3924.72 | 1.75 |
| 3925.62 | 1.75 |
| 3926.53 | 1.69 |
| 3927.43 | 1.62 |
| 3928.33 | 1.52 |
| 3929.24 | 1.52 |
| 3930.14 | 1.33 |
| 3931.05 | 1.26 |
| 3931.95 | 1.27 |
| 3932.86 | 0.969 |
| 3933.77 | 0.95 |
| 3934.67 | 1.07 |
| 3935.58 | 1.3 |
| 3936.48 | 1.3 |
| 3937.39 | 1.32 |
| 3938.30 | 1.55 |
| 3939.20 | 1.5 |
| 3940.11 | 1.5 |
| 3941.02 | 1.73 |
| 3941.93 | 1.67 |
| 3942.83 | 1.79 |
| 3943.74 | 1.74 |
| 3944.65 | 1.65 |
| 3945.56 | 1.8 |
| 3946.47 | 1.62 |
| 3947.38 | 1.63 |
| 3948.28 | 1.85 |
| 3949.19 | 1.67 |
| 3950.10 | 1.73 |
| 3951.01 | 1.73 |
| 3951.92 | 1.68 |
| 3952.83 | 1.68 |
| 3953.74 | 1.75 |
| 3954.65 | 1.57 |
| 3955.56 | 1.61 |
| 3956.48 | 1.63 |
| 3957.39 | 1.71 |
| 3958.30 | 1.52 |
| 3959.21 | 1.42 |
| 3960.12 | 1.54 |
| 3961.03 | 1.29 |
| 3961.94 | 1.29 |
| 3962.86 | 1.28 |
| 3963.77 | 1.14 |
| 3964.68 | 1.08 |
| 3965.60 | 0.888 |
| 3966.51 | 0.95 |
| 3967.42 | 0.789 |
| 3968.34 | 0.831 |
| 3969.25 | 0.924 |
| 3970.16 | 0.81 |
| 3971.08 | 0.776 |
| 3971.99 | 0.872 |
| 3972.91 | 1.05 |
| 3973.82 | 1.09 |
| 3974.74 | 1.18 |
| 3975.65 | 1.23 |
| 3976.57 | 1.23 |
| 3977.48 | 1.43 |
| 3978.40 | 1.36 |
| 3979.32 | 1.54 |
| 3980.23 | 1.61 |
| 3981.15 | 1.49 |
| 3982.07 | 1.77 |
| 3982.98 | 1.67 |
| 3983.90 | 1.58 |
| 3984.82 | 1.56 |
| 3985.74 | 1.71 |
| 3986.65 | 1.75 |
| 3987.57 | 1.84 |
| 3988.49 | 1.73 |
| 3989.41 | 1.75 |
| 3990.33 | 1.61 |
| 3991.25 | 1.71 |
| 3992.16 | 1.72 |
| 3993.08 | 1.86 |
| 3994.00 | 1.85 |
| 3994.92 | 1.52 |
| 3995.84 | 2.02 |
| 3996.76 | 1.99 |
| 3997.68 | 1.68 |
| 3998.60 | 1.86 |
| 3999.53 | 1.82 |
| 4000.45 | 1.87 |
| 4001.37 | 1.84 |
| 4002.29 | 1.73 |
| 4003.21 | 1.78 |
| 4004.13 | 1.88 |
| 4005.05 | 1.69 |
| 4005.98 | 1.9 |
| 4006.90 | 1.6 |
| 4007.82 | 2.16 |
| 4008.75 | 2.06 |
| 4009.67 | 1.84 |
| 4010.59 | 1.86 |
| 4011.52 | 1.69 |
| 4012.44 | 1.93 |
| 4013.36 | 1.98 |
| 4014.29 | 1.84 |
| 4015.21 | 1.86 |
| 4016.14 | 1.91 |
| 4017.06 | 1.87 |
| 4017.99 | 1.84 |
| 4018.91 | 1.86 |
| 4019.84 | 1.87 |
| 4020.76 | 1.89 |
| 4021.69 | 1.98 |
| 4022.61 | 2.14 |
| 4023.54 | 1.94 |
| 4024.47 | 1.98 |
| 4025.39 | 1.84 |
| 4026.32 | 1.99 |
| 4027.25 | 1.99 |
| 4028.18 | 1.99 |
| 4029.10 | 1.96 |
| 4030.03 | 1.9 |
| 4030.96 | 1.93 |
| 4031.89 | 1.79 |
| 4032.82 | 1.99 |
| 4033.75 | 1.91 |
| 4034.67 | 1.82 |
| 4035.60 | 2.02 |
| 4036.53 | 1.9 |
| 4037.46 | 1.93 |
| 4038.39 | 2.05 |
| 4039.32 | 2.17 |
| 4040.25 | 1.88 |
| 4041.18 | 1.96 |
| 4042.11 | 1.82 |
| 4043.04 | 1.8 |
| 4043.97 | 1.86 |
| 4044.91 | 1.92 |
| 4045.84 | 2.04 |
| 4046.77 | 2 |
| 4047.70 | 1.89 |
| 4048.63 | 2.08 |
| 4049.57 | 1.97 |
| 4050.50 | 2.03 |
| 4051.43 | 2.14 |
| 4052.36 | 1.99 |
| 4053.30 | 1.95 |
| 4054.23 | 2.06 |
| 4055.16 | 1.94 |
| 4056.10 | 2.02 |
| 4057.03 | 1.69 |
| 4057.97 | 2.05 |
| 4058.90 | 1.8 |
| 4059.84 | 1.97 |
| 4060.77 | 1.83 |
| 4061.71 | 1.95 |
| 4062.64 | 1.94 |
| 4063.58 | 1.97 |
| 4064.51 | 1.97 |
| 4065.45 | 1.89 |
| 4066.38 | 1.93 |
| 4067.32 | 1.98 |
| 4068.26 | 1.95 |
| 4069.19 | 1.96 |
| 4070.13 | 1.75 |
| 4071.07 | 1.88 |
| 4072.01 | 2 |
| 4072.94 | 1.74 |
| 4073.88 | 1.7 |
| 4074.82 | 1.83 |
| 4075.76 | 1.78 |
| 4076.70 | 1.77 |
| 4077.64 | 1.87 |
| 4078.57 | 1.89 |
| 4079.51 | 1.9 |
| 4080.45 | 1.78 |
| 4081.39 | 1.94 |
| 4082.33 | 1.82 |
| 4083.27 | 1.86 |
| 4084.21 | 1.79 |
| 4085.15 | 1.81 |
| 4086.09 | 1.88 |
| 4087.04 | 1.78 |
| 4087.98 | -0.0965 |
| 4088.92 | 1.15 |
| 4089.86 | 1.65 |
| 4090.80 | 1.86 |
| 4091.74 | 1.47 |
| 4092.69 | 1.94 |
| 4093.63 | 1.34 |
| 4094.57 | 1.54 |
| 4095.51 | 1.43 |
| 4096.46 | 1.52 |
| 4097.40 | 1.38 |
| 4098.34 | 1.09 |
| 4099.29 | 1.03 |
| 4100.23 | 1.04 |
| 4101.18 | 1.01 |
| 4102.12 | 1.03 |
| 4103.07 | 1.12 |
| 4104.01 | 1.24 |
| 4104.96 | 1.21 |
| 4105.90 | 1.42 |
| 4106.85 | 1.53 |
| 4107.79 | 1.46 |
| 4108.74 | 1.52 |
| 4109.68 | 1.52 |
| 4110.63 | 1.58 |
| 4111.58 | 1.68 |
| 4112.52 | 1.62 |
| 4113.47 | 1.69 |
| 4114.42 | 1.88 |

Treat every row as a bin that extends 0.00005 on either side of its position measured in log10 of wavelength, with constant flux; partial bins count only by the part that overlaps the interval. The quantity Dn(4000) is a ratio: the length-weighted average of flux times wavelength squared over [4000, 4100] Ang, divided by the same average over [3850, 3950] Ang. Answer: 1.29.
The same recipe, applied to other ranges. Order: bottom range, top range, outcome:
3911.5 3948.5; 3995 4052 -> 1.25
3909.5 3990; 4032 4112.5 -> 1.23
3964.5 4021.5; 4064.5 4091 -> 1.14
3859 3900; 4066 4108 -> 1.26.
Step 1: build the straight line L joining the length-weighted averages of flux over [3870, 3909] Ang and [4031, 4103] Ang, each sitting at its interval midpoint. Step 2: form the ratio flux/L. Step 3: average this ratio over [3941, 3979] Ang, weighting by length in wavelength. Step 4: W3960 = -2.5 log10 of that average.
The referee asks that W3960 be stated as 0.10 mag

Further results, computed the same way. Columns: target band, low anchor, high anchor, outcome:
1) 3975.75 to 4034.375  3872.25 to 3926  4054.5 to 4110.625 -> -0.15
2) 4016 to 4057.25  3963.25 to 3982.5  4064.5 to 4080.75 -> -0.21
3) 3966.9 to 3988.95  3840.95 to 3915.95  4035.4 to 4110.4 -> 0.21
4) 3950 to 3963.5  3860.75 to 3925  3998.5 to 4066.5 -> 0.10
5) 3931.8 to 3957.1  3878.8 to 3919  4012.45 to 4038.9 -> 0.04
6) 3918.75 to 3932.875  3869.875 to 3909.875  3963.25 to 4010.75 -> -0.13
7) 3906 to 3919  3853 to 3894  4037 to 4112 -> -0.18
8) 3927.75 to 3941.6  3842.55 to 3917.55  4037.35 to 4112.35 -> 0.16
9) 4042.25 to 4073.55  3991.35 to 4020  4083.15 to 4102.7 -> -0.22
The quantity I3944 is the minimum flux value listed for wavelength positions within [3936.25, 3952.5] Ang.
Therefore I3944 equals 1.3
